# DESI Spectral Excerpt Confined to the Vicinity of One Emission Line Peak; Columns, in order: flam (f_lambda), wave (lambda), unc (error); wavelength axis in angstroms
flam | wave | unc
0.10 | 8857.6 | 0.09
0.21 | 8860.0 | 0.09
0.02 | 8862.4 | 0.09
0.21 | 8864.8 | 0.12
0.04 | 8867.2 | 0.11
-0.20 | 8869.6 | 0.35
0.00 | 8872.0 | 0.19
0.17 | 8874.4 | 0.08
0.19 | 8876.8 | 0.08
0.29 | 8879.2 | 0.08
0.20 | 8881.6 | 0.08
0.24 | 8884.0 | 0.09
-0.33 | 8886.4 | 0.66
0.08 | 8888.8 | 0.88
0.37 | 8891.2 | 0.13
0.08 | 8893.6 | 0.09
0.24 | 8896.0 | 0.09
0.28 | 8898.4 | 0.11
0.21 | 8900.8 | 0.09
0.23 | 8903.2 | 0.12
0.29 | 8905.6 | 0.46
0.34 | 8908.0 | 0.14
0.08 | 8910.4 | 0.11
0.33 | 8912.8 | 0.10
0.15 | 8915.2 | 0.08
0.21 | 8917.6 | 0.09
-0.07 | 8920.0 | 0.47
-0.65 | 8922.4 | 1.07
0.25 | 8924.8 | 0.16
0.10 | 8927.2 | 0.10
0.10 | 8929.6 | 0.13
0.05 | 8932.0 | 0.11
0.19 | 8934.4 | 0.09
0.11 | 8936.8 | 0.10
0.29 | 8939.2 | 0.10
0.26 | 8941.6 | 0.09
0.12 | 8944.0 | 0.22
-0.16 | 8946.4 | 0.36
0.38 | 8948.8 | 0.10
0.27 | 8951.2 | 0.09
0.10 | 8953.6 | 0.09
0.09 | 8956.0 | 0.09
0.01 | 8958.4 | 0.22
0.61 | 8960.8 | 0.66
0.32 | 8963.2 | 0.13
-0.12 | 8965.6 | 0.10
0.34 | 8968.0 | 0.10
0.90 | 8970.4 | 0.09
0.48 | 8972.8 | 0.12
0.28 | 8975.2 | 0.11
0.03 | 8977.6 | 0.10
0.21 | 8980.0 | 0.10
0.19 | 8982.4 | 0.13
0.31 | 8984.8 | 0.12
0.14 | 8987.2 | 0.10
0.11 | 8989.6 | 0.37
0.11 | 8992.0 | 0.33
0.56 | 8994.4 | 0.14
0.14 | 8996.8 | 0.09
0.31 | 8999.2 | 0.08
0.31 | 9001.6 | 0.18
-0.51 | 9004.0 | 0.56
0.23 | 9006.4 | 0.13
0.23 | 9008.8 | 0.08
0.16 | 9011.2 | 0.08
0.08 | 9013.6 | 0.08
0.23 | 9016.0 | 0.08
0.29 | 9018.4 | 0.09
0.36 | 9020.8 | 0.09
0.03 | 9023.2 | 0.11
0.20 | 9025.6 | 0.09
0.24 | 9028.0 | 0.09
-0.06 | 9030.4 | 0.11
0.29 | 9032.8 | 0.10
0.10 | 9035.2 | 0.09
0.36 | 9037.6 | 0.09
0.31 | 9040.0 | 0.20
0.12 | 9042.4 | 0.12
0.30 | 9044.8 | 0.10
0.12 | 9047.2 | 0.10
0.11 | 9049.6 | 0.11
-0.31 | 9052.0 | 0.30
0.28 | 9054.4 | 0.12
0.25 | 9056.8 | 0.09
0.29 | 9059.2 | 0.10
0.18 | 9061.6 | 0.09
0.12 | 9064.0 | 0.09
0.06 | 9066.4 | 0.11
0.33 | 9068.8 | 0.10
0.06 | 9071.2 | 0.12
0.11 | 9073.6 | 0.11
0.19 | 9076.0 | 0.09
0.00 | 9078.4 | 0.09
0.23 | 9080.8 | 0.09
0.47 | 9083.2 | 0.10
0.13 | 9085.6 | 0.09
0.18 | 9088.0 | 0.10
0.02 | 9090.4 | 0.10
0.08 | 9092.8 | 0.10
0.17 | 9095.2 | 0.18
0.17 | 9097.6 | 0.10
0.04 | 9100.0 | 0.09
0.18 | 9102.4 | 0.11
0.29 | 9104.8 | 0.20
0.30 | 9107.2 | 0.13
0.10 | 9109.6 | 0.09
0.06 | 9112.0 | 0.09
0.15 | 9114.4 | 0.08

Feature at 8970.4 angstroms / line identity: Hbeta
